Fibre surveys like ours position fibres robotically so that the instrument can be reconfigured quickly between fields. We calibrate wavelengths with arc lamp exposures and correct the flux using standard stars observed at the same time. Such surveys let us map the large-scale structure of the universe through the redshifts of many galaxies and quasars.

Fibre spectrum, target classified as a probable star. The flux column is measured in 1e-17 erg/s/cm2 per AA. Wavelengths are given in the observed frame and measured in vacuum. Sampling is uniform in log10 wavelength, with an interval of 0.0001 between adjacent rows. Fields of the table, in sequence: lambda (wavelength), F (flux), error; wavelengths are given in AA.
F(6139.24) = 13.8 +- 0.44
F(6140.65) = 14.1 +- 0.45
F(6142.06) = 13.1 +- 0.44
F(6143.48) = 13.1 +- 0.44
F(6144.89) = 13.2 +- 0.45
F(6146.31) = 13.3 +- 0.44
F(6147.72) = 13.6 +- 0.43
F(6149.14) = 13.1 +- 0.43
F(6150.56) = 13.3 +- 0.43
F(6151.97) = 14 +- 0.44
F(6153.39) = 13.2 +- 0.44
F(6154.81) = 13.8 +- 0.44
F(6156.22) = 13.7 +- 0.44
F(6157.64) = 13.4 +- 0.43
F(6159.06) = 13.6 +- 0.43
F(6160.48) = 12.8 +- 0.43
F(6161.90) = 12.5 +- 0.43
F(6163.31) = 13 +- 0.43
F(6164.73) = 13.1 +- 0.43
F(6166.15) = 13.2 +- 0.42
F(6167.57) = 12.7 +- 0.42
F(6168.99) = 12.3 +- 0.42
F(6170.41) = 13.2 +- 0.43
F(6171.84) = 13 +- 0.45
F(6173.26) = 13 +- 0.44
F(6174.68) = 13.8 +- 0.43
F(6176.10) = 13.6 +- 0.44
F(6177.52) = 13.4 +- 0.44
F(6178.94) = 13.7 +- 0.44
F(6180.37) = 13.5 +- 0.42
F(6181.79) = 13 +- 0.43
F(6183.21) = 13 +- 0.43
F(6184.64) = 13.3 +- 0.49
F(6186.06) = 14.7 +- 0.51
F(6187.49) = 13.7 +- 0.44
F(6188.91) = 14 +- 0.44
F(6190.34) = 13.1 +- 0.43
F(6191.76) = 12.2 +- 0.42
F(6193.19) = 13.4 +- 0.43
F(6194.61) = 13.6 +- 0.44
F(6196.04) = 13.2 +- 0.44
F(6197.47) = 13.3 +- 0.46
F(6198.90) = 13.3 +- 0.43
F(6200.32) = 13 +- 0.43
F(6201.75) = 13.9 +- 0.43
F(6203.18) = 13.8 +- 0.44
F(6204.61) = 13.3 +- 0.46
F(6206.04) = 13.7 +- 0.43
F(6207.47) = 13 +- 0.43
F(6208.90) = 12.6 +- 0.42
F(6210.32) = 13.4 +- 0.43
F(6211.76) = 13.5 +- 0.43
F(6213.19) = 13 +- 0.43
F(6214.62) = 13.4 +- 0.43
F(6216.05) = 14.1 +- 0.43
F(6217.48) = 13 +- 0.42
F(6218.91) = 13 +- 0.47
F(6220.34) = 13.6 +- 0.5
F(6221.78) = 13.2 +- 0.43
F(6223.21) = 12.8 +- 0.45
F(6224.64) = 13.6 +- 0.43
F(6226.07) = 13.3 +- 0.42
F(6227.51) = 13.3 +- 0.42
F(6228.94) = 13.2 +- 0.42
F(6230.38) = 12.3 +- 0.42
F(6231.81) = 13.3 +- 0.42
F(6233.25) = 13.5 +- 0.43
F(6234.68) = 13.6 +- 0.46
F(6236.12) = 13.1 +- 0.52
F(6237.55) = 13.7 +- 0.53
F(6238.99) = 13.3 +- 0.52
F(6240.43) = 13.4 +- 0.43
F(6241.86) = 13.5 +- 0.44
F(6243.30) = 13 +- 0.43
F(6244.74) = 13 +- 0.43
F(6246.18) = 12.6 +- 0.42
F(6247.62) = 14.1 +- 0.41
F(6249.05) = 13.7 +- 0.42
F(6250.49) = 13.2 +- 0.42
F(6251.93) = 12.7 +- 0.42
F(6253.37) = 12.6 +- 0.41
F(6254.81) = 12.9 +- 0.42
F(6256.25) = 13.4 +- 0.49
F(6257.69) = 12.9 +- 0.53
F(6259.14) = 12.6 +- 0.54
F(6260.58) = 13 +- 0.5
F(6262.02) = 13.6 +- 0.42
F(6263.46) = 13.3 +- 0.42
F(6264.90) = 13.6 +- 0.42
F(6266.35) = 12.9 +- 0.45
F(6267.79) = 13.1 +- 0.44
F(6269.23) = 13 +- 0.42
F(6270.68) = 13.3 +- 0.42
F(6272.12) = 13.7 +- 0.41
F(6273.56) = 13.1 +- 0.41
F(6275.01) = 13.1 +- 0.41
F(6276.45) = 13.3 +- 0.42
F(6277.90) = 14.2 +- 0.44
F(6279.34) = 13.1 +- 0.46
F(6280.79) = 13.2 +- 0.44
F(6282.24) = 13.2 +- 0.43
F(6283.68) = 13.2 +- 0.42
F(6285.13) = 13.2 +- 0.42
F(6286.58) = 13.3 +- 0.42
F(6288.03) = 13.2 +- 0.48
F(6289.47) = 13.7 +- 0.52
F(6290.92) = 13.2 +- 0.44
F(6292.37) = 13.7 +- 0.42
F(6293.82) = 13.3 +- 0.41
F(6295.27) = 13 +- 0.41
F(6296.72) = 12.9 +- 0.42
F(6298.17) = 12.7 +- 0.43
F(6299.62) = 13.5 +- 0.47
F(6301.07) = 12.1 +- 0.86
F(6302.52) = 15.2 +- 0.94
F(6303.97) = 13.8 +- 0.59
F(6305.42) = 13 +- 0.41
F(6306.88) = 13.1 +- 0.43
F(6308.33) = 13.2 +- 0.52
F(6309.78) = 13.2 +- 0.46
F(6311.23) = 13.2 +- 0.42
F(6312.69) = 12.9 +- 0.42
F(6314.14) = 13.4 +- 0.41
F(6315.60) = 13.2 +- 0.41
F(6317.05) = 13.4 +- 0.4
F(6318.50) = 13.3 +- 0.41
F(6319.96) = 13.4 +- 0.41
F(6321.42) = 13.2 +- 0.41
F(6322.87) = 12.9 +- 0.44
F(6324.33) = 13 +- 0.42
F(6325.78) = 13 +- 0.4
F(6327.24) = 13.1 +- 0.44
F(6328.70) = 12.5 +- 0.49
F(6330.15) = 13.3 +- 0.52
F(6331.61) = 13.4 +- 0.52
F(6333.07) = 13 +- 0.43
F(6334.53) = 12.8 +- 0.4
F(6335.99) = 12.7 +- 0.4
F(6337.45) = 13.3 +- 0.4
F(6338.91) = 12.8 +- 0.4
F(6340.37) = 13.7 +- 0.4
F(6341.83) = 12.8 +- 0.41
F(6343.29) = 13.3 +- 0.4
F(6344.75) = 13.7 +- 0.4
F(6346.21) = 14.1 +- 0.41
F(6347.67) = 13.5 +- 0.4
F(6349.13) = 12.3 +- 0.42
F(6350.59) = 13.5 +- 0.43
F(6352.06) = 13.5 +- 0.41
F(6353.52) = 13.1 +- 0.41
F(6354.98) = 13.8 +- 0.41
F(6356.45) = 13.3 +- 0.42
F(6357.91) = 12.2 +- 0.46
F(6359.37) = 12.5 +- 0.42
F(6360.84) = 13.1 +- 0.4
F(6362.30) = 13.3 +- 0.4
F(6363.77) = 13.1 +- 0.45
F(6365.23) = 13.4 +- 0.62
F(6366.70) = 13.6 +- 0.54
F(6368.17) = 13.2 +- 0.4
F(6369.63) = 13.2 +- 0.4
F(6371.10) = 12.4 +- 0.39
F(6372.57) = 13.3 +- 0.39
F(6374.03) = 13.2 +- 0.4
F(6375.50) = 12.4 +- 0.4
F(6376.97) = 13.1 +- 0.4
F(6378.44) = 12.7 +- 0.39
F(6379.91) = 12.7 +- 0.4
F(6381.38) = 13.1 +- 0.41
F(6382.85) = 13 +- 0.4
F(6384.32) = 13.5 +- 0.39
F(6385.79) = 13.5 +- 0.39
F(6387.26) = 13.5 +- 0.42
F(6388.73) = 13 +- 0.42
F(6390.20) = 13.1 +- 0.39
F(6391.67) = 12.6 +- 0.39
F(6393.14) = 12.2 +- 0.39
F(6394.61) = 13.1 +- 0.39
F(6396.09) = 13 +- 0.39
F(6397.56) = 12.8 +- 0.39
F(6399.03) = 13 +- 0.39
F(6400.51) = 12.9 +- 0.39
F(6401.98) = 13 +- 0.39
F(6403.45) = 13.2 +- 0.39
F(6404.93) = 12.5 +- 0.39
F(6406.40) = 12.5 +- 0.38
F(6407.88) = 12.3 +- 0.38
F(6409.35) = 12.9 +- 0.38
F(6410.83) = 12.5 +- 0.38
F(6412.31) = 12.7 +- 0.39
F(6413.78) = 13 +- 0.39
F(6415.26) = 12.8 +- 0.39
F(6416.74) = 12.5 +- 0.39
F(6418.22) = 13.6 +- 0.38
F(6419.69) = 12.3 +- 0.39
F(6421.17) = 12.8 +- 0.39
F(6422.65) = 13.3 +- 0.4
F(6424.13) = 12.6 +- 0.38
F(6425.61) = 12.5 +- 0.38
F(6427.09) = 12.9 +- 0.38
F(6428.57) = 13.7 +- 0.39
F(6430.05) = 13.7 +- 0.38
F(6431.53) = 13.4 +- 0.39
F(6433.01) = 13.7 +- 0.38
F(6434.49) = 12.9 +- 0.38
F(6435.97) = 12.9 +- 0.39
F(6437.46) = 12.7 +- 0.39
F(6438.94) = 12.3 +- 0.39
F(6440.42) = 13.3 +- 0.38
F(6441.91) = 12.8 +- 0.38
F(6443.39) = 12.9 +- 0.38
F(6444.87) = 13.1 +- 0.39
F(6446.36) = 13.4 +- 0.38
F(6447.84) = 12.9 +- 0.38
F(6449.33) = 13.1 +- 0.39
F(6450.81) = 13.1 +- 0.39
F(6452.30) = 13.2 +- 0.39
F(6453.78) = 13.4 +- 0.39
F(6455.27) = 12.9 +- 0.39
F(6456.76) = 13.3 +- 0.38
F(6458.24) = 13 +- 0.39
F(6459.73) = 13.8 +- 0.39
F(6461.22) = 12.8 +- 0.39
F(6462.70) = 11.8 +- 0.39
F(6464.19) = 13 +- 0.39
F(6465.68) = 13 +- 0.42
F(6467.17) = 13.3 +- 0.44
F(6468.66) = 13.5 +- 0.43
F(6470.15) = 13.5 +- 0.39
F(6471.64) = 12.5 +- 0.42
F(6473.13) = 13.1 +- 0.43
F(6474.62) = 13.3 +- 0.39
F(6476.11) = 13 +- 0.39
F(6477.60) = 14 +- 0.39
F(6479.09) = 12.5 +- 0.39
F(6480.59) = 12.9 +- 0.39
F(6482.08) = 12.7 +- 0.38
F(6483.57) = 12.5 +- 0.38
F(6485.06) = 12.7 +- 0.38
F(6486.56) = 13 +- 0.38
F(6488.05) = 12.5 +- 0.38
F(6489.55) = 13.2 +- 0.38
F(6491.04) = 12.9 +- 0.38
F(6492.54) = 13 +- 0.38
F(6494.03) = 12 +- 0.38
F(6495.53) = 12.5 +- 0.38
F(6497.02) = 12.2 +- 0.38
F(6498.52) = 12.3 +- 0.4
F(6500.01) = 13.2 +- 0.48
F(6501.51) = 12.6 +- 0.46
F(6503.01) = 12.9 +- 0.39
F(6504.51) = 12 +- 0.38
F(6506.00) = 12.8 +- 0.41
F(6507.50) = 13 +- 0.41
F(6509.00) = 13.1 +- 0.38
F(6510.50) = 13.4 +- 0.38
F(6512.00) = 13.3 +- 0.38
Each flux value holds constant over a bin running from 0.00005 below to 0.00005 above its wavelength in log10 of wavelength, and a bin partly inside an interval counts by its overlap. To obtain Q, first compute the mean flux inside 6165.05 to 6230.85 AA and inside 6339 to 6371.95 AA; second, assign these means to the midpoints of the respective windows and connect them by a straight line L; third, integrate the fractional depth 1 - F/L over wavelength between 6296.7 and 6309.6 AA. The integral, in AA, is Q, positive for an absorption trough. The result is -0.06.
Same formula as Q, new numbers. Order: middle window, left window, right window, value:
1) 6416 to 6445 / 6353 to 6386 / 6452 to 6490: 0.09 AA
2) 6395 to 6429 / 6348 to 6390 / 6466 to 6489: 0.58 AA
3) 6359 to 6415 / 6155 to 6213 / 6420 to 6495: 0.53 AA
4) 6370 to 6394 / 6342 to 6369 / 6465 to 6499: 0.37 AA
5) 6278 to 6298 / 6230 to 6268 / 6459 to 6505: -0.19 AA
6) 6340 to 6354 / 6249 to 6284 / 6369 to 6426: -0.37 AA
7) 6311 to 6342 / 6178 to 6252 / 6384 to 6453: 0.04 AA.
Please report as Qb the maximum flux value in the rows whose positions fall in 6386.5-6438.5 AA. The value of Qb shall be 13.7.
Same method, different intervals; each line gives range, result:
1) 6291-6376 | 15.2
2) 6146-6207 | 14.7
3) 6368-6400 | 13.5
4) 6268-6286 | 14.2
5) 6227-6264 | 14.1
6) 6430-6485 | 14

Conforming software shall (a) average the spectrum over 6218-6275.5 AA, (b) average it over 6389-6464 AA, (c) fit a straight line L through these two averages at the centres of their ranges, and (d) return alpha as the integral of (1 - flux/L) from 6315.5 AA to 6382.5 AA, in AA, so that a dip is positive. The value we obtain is -0.3 AA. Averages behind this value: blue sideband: 13.2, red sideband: 12.9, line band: 13.1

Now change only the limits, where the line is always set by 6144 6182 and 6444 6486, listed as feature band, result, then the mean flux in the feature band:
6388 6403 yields 0.3 AA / 12.9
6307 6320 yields -0.1 AA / 13.2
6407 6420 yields 0.3 AA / 12.7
